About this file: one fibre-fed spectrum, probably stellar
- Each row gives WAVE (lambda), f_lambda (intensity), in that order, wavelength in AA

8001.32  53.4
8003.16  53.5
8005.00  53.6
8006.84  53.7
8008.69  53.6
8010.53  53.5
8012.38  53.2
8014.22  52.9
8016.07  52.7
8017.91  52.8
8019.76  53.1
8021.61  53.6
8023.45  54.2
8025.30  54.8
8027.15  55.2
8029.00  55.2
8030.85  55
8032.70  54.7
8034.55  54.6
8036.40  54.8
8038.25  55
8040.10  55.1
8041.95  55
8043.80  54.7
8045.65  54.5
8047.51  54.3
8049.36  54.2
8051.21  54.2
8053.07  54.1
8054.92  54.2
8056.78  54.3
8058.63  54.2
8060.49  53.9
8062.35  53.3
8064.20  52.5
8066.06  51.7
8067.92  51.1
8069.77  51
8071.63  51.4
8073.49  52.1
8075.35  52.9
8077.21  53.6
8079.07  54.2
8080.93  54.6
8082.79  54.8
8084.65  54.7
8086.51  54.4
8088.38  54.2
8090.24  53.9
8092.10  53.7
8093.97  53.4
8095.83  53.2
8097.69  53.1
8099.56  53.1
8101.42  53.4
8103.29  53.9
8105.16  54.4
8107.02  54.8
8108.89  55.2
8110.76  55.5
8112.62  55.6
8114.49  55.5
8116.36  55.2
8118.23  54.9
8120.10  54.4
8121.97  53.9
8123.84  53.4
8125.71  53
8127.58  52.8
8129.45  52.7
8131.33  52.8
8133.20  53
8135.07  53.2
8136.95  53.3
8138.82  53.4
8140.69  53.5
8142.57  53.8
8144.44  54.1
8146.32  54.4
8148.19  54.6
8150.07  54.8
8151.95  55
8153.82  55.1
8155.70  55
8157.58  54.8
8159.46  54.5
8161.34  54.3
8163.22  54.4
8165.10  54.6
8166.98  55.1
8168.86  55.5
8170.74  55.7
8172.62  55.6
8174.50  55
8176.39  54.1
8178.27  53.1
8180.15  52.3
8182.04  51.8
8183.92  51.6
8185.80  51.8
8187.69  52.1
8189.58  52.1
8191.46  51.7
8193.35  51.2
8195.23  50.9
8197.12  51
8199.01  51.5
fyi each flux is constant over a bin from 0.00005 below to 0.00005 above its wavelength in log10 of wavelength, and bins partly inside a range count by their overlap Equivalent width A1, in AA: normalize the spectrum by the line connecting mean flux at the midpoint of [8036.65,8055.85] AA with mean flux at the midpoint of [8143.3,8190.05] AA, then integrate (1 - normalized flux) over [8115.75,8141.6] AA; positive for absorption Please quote 0.3 AA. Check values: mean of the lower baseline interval 54.5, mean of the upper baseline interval 54.1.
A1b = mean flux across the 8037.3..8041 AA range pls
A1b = 55.1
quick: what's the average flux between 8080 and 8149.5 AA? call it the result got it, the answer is 54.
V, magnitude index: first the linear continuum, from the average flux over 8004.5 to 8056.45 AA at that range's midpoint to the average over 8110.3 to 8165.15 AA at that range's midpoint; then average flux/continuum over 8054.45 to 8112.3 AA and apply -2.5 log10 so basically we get 0.01 mag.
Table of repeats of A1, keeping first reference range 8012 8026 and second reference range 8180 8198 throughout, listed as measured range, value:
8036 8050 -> -0.4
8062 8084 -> 0.0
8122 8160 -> -1.3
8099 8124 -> -1.0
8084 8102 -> -0.4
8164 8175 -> -0.7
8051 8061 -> -0.2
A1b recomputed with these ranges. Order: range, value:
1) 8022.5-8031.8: 54.9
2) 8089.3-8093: 53.9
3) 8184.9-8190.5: 51.9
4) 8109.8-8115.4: 55.6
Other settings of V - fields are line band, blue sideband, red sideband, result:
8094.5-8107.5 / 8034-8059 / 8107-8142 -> 0.009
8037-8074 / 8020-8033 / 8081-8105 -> 0.014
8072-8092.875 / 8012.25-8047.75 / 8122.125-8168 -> 0.006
